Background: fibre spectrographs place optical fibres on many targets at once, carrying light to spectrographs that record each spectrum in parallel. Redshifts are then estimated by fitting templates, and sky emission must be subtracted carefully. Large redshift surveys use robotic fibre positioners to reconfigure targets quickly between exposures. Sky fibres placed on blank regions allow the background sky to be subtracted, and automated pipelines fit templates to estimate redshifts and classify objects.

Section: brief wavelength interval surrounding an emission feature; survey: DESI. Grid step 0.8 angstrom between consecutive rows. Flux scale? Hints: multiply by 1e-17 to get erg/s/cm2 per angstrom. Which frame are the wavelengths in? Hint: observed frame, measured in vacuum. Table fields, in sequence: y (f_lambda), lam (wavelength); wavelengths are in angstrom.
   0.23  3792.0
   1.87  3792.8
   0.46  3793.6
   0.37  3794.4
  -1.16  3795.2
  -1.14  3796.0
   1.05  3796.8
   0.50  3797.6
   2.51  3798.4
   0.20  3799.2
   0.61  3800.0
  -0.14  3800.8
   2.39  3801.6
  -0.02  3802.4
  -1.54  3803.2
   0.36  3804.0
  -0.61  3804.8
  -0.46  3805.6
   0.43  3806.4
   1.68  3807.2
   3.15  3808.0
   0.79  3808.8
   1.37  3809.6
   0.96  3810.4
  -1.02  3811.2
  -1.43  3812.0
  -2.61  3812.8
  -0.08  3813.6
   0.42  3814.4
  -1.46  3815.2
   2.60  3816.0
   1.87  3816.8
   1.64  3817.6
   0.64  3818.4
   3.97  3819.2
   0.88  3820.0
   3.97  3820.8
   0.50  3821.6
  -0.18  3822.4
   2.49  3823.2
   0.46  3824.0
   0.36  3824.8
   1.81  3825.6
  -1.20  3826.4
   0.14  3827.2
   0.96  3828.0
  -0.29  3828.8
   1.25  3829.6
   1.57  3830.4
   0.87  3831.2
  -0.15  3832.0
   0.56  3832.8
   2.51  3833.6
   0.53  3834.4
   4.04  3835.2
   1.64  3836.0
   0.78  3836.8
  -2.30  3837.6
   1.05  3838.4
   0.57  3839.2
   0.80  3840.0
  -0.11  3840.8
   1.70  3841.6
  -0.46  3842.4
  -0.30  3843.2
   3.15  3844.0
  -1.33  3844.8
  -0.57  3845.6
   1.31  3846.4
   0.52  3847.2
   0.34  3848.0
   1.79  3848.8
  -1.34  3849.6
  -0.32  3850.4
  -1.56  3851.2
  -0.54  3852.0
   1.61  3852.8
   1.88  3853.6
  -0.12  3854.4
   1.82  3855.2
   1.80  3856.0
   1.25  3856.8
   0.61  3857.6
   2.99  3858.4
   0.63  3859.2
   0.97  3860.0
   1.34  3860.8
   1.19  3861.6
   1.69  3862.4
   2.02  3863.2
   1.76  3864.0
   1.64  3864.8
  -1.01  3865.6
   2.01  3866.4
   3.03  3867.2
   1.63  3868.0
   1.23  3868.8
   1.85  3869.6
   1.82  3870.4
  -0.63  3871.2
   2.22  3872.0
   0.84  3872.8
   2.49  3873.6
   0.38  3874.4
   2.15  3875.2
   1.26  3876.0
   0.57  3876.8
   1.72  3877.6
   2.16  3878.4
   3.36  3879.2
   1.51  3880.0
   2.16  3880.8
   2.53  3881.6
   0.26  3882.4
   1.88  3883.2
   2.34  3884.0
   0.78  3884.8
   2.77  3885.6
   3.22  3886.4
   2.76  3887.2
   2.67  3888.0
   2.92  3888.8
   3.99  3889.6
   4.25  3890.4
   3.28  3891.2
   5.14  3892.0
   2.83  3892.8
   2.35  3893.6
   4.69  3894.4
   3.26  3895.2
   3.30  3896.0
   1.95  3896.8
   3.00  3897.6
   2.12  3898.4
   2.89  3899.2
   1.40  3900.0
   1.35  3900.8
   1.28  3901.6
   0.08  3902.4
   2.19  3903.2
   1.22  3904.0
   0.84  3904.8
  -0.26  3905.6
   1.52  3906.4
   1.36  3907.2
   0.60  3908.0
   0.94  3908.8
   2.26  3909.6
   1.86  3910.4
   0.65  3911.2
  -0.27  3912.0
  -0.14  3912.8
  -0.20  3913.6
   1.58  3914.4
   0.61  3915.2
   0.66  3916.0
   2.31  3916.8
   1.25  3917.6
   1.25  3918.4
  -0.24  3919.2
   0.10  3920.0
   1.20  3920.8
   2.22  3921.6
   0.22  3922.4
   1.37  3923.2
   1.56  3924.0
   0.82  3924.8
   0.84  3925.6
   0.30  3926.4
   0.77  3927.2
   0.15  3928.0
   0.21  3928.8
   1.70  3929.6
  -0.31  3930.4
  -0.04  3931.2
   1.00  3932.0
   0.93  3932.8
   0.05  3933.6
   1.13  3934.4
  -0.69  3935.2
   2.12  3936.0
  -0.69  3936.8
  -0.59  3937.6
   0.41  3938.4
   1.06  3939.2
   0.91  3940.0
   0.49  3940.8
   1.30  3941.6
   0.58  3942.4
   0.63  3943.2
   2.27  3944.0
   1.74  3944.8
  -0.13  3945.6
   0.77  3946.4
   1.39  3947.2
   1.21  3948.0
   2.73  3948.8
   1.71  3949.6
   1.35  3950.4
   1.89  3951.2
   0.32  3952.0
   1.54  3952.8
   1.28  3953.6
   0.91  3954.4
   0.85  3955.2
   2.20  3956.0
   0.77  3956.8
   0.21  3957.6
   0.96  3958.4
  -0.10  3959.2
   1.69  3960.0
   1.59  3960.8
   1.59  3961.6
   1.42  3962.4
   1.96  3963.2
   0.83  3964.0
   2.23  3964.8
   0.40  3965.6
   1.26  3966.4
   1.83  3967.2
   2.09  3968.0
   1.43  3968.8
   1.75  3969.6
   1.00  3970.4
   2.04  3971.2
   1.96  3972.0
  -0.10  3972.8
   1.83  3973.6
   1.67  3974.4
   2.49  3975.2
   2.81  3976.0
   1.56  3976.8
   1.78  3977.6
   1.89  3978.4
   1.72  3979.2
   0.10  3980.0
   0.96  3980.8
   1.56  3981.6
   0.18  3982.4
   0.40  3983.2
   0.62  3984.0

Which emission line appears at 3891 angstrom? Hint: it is Lyman alpha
